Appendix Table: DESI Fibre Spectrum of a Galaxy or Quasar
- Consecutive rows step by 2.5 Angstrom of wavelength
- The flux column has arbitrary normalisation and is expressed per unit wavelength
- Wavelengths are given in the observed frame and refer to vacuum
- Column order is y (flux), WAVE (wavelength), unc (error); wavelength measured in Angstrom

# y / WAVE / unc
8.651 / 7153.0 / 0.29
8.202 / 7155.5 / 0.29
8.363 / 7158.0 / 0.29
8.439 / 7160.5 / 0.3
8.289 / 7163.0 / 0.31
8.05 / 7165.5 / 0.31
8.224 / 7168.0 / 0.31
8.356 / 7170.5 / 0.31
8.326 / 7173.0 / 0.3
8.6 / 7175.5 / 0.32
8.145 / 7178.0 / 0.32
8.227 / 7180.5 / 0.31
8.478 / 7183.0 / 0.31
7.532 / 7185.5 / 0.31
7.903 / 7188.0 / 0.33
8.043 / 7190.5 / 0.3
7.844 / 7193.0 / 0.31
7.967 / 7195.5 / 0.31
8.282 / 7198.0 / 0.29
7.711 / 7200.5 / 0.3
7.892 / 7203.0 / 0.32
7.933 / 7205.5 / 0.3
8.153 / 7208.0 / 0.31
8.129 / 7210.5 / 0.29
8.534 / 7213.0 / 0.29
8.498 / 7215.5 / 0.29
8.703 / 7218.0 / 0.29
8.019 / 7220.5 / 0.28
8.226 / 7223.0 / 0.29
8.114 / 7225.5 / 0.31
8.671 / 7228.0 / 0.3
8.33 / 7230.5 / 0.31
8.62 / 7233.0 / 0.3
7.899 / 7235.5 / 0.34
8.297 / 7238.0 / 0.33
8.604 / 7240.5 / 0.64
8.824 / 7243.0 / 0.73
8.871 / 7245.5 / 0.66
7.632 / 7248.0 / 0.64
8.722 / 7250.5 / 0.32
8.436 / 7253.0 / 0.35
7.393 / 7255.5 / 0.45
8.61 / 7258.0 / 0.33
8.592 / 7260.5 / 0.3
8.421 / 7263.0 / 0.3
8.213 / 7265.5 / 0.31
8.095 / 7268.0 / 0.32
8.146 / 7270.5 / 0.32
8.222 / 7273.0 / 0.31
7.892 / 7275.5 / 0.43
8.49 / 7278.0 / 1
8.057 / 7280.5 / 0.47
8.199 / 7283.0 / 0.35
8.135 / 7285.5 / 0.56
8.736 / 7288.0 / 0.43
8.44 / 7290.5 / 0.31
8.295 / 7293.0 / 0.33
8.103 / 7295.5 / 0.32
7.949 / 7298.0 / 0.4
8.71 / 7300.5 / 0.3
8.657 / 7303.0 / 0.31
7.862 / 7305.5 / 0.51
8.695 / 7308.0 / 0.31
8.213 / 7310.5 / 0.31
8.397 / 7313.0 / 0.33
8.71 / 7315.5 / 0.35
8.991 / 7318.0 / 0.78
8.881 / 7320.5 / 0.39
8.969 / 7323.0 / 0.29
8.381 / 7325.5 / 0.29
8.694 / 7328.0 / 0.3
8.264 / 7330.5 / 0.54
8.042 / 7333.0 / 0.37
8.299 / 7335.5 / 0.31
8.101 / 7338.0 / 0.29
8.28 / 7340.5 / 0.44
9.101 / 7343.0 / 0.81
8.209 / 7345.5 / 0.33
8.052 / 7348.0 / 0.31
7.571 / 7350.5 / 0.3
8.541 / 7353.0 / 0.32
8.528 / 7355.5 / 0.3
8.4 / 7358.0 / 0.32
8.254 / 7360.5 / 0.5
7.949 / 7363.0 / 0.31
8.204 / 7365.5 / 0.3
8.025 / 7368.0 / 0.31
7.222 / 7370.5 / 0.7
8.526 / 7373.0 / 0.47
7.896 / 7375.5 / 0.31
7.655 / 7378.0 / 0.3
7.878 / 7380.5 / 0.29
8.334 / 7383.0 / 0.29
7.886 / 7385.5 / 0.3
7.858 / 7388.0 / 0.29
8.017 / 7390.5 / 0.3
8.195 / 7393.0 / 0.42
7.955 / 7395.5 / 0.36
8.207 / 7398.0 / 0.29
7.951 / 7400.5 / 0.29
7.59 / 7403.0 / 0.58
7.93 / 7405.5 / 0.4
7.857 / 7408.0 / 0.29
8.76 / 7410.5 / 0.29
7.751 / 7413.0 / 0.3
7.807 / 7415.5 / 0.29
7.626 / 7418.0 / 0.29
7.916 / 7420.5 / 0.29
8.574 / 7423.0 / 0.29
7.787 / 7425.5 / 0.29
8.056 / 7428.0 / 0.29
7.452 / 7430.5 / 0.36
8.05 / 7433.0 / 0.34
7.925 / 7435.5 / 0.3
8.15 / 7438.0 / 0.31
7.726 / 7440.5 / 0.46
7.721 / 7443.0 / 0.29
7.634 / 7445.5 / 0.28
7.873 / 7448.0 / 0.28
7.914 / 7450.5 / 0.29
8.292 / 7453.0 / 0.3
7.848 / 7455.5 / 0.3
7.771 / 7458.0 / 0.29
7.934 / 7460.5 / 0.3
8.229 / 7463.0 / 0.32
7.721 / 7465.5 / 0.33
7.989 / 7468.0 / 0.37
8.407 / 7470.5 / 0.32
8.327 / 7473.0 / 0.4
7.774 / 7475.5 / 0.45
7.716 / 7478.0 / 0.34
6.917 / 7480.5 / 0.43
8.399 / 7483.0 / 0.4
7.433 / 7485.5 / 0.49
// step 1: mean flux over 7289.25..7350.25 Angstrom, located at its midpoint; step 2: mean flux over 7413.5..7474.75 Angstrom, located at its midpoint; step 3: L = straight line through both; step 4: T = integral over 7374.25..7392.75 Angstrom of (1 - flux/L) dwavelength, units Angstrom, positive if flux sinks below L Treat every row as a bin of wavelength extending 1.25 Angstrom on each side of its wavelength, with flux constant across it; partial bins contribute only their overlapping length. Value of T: 0.5 Angstrom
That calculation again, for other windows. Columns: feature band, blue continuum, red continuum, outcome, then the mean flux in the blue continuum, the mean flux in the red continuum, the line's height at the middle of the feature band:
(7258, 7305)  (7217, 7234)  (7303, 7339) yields 0.7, 8.38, 8.47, 8.43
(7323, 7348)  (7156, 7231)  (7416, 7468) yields -1.1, 8.2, 7.91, 8.03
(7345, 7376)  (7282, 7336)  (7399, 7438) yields 0.4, 8.44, 7.94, 8.21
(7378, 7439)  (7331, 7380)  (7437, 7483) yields 0.4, 8.15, 7.9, 8.02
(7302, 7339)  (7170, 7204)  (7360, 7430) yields -2.1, 8.09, 7.98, 8.02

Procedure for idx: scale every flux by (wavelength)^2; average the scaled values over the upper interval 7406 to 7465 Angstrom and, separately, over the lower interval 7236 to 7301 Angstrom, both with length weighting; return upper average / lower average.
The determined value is 1.00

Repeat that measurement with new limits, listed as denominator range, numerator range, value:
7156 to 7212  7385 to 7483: 1.04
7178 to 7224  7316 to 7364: 1.08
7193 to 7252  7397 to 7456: 1.01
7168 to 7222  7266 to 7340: 1.06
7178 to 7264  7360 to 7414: 1.02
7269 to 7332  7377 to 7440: 0.98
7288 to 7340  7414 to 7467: 0.97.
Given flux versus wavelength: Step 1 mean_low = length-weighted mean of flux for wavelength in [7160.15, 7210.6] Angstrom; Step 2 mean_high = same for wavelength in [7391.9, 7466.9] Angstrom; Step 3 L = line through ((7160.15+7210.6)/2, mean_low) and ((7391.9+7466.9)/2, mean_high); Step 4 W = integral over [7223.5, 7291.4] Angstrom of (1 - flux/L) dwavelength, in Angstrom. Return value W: -2.16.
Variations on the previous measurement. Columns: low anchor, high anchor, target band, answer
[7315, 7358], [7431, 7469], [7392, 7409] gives 0.39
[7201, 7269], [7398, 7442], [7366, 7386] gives 0.22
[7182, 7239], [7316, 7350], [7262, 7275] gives 0.17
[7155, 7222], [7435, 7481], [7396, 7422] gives 0.02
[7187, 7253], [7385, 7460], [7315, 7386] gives -1.94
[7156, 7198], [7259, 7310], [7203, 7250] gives -0.56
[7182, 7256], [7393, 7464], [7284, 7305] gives -0.62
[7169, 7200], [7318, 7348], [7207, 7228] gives -0.29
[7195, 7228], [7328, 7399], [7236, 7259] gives -0.51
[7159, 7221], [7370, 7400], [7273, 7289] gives -0.31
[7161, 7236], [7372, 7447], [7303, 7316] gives -0.51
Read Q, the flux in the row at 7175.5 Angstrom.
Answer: 8.6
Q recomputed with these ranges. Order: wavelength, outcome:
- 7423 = 8.574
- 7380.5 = 7.878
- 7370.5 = 7.222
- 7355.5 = 8.528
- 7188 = 7.903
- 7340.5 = 8.28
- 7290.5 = 8.44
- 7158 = 8.363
